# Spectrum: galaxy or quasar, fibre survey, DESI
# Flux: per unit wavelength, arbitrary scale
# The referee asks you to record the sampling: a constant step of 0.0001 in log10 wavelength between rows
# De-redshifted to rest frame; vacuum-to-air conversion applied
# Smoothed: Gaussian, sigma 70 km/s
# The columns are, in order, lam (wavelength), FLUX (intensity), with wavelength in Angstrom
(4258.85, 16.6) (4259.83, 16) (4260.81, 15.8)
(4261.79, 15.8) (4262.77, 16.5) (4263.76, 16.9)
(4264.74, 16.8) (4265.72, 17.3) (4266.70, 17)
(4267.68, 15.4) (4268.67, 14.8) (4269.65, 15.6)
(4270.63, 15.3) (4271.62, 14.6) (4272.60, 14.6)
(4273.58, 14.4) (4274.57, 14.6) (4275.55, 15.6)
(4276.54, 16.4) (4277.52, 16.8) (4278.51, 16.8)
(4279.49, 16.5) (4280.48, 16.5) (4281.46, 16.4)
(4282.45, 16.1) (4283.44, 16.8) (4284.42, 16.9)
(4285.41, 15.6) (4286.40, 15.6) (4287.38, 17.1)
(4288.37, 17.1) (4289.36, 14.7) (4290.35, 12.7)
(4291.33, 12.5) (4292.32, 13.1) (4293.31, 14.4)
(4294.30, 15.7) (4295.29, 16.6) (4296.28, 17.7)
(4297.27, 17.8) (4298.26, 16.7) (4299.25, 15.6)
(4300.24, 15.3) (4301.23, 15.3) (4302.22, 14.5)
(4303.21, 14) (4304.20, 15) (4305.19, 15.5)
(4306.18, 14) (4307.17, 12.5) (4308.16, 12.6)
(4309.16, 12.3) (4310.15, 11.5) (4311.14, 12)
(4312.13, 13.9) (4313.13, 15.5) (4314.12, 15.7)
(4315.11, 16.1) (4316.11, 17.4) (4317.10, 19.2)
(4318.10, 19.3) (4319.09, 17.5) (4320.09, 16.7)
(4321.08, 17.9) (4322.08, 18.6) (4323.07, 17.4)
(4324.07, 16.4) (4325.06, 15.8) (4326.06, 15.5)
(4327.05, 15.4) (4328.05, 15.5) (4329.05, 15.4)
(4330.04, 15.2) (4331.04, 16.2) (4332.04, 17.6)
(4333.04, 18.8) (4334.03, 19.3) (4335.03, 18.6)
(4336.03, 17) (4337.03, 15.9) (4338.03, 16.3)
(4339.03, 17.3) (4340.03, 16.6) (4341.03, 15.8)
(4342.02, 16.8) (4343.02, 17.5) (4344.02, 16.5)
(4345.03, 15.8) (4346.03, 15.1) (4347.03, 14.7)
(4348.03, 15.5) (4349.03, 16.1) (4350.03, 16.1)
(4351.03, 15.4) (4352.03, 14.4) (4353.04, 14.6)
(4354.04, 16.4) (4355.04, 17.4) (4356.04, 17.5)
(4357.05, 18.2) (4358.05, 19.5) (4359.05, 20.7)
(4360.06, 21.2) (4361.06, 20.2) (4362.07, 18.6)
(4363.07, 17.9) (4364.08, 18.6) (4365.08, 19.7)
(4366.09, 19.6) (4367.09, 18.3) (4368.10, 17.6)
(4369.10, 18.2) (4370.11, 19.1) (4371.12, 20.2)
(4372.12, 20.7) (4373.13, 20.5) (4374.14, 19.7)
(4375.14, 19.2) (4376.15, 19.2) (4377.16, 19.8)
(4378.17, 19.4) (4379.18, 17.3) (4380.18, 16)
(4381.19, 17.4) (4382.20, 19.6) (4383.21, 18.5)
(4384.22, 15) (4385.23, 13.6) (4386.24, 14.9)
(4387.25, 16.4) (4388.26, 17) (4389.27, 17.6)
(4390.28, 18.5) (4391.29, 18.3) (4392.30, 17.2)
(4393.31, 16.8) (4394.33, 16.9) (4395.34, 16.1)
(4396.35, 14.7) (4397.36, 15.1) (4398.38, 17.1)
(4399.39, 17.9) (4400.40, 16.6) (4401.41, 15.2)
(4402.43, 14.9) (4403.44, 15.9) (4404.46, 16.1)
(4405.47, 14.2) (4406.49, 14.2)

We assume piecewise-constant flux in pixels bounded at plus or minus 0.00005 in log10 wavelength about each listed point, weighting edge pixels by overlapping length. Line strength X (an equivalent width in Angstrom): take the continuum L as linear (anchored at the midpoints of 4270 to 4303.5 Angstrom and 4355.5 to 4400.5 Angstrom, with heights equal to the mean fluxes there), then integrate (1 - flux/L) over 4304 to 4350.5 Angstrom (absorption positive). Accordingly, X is 1.8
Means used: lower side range 15.6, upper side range 18.1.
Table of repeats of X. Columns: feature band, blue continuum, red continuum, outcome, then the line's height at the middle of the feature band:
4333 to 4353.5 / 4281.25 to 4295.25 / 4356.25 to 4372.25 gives 2.0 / 18.1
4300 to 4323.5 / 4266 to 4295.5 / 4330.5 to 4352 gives 1.0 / 16.1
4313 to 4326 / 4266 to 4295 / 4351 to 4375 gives -0.2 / 17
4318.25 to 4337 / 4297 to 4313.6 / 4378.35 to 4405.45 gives -2.6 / 14.9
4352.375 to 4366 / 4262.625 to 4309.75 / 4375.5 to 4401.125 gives -1.5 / 16.6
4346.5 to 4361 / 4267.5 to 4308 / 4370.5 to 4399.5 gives -0.1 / 16.9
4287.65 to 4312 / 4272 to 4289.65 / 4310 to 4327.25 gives 2.4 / 16.2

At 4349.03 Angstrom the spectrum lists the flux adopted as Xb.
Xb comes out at 16.1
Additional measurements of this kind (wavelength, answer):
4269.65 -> 15.6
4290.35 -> 12.7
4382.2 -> 19.6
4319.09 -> 17.5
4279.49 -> 16.5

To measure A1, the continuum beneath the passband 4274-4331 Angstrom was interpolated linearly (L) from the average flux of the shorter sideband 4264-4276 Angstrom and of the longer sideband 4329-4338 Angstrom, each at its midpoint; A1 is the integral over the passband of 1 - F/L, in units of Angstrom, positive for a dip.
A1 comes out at 2.5 Angstrom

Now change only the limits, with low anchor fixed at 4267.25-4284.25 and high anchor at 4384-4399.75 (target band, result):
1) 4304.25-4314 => 1.51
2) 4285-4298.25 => 0.30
